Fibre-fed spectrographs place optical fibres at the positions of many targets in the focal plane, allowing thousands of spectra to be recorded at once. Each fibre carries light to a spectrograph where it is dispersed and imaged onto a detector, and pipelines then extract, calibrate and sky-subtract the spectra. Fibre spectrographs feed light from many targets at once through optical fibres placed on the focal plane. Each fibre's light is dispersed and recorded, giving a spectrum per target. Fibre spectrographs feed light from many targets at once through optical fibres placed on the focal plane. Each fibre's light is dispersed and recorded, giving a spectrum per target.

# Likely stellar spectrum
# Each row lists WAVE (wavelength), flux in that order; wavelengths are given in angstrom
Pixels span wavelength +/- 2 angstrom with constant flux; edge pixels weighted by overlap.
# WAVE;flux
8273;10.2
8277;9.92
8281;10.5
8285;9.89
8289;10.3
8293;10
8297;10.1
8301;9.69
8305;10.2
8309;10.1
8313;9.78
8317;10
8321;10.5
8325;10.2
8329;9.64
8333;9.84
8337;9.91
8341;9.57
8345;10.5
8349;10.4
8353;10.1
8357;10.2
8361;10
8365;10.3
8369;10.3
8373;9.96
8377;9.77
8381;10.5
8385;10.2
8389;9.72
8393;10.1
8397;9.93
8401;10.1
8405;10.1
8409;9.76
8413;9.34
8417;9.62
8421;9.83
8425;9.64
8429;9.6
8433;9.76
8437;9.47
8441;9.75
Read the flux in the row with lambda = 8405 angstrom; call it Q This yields 10.1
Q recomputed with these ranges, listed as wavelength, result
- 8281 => 10.5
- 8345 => 10.5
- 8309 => 10.1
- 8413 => 9.34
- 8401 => 10.1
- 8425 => 9.64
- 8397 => 9.93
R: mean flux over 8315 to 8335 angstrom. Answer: 10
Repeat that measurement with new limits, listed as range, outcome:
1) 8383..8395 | 10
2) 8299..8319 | 9.95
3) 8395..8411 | 9.97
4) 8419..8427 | 9.73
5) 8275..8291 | 10.2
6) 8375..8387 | 10.2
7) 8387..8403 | 9.96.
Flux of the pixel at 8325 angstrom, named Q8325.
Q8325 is 10.2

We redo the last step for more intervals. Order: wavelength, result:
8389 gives 9.72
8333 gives 9.84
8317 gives 10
